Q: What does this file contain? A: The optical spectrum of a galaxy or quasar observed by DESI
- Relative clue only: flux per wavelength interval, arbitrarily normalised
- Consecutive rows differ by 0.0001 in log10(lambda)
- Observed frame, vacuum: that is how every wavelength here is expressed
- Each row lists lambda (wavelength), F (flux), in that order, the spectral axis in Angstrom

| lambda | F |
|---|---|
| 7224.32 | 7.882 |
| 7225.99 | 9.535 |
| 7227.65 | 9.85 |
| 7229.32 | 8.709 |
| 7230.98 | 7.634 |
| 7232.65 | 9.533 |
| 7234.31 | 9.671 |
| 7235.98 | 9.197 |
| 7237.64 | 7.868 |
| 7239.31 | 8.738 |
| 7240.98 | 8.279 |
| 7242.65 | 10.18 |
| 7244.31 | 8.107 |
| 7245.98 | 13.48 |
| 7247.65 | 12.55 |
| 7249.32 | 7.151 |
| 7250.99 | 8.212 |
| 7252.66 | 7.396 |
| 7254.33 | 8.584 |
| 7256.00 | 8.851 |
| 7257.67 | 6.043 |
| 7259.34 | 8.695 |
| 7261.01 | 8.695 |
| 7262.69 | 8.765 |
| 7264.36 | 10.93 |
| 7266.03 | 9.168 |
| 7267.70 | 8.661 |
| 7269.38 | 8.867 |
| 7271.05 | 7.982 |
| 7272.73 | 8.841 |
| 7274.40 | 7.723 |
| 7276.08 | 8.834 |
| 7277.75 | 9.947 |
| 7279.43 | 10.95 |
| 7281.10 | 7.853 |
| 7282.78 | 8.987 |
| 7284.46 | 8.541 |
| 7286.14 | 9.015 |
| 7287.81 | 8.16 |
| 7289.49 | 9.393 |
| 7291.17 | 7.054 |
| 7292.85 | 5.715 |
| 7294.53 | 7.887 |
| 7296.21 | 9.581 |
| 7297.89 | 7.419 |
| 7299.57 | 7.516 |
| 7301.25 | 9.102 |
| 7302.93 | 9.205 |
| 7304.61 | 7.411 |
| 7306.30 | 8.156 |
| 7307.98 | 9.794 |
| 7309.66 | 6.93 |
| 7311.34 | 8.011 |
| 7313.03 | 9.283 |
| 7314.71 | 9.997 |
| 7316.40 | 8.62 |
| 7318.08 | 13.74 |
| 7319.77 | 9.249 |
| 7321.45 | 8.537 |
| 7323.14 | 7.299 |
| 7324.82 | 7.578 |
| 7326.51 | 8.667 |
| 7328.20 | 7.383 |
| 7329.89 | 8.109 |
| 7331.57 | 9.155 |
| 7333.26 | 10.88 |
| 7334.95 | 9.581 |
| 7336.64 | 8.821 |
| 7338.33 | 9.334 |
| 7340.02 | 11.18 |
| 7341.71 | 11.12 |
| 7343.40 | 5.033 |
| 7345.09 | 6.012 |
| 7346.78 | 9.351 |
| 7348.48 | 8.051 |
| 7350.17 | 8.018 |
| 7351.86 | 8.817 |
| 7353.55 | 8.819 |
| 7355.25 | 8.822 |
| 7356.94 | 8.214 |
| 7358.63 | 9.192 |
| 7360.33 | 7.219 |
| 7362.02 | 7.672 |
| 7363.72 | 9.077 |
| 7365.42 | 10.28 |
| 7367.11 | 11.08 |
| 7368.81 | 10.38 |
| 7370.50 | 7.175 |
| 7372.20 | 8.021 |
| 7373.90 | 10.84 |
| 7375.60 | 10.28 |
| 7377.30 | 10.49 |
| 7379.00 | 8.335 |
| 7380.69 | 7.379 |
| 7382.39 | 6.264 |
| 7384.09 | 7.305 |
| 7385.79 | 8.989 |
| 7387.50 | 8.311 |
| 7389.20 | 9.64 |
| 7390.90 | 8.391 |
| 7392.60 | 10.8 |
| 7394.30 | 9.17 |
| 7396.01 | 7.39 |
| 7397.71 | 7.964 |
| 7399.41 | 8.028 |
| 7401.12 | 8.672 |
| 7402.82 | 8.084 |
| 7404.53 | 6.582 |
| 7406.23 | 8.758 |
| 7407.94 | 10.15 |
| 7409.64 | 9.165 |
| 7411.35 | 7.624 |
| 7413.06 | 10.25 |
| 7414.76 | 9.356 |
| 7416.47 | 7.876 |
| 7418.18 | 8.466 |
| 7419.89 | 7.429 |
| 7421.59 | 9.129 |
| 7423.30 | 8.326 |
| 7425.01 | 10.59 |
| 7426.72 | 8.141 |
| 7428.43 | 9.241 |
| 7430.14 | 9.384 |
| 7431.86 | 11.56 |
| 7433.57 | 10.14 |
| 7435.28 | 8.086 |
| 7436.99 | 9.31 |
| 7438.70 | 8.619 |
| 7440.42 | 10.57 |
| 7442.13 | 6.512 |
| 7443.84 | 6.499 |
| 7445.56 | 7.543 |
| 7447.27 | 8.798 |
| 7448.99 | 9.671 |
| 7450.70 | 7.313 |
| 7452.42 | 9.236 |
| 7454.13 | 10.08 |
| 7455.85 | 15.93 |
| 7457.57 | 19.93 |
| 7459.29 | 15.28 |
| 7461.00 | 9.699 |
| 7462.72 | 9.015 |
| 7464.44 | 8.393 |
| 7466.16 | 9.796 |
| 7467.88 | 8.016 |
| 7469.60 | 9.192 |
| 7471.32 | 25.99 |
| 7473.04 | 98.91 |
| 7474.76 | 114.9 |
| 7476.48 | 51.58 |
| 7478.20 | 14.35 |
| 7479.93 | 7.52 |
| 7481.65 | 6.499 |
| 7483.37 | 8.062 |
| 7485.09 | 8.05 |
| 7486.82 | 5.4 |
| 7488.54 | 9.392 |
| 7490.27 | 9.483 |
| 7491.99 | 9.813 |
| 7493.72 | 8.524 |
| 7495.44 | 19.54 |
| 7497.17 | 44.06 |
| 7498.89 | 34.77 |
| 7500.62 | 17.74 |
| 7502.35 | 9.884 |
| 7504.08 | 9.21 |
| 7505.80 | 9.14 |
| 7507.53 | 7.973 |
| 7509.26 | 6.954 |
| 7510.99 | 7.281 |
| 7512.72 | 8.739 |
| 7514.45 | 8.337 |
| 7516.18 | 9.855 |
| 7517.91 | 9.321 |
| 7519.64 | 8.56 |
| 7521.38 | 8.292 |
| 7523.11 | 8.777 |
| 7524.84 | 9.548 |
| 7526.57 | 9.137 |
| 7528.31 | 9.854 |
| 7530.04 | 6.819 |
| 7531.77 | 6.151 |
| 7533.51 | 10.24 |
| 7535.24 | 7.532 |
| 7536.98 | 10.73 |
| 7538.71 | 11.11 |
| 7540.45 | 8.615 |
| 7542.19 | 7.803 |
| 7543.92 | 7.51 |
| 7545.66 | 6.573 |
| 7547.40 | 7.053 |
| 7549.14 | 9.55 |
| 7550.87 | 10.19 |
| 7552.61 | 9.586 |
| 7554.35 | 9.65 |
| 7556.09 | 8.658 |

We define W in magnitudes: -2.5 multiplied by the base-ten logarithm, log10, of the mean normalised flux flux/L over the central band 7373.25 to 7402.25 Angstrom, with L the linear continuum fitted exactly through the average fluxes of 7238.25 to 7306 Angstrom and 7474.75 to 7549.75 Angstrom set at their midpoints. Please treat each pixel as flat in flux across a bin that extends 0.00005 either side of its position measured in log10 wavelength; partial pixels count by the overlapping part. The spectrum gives 0.22 mag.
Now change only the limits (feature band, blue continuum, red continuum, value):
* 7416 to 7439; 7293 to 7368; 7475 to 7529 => 0.28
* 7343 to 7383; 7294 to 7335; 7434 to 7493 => 0.31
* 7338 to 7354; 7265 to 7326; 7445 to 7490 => 0.35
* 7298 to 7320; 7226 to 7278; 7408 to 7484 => 0.21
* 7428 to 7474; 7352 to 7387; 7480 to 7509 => -0.18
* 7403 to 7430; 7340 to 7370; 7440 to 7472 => 0.15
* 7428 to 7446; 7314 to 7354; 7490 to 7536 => 0.18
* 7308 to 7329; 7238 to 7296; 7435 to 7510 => 0.22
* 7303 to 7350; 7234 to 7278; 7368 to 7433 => 0.01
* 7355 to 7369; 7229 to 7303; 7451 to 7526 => 0.34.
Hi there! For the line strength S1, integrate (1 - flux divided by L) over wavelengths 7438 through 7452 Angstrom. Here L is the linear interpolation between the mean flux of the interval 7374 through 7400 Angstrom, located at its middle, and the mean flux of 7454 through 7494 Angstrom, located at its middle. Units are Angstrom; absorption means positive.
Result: 7.16 Angstrom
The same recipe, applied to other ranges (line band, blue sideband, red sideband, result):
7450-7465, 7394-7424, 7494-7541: -2.8 Angstrom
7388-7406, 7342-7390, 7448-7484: 6.0 Angstrom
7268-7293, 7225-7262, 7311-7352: 0.9 Angstrom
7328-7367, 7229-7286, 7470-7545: 9.6 Angstrom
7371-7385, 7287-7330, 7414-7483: 4.1 Angstrom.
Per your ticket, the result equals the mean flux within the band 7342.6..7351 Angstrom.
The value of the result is 7.3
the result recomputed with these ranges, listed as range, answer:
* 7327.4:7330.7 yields 7.74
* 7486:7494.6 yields 8.57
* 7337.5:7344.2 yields 9.2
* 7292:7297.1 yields 7.72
